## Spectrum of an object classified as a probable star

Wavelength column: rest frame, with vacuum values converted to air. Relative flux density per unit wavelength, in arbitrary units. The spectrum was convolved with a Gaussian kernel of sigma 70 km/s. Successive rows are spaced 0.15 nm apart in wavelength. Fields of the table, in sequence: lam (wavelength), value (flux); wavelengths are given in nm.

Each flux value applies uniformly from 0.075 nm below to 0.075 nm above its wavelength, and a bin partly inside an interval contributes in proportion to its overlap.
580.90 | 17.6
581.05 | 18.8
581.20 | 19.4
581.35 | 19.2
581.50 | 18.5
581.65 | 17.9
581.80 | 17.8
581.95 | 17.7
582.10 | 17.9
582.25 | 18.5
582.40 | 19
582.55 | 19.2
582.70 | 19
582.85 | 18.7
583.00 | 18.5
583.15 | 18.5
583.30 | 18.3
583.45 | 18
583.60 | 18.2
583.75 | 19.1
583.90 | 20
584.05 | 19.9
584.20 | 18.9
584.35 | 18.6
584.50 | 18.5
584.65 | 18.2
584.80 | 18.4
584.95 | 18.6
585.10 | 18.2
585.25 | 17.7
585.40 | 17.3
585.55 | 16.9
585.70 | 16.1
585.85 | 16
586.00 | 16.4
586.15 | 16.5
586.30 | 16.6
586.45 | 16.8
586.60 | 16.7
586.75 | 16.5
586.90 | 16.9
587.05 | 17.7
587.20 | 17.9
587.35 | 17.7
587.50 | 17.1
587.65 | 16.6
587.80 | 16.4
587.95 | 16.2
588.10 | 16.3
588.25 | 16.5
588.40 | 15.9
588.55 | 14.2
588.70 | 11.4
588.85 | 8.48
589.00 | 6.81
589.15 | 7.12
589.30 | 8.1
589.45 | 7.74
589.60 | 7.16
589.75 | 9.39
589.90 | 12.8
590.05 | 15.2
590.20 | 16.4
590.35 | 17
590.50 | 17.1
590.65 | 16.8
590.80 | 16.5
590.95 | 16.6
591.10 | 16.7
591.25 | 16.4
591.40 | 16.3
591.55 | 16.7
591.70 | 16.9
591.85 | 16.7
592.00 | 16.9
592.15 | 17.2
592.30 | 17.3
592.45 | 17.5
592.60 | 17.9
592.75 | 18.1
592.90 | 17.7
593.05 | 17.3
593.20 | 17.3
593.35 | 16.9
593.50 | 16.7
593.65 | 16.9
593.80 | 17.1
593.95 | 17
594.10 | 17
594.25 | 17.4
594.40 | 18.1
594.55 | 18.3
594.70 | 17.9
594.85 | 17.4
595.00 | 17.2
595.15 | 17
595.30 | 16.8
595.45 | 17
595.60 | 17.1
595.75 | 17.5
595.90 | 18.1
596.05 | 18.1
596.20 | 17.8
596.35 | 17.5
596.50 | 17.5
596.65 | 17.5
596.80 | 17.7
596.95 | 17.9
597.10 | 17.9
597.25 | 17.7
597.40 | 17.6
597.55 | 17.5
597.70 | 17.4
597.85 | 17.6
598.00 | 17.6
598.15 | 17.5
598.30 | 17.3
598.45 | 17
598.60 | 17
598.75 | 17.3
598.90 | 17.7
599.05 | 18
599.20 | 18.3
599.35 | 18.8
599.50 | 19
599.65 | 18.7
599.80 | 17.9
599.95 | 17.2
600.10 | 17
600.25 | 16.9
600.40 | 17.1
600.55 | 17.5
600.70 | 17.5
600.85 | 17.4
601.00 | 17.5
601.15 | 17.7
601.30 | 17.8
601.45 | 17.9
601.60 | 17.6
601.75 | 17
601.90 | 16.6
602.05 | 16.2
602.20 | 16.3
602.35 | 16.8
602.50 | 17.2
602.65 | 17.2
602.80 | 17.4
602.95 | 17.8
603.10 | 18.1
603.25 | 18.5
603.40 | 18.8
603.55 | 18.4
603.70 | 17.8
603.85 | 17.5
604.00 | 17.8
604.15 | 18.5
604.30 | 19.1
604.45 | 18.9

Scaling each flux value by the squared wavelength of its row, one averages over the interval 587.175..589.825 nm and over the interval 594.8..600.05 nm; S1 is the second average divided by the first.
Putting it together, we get 1.43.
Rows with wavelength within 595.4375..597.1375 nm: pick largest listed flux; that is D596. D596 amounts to 18.1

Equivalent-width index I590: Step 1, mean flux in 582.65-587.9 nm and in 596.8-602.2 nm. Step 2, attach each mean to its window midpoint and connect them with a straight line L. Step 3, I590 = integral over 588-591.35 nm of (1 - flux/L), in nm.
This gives 0.84 nm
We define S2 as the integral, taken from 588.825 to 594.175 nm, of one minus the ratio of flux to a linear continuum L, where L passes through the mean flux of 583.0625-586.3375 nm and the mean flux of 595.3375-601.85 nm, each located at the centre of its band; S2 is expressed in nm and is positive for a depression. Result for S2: 0.81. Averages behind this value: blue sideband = 18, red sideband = 17.6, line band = 15.1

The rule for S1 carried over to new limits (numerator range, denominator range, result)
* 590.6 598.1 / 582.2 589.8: 1.10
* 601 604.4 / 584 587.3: 1.07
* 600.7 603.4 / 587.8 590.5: 1.46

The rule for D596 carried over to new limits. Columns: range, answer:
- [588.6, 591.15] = 17.1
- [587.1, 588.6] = 17.9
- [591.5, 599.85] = 19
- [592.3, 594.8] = 18.3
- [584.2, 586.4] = 18.9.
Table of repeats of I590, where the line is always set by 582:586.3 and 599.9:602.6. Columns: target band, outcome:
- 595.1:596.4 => 0.004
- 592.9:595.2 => 0.035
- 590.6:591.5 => 0.061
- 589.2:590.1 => 0.403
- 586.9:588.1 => 0.063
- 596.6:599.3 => -0.036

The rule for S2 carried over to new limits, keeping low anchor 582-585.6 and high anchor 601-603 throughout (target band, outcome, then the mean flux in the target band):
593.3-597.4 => 0.05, 17.5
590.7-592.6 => 0.12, 16.9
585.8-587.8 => 0.16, 16.9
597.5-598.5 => 0.00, 17.4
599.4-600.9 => -0.03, 17.6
